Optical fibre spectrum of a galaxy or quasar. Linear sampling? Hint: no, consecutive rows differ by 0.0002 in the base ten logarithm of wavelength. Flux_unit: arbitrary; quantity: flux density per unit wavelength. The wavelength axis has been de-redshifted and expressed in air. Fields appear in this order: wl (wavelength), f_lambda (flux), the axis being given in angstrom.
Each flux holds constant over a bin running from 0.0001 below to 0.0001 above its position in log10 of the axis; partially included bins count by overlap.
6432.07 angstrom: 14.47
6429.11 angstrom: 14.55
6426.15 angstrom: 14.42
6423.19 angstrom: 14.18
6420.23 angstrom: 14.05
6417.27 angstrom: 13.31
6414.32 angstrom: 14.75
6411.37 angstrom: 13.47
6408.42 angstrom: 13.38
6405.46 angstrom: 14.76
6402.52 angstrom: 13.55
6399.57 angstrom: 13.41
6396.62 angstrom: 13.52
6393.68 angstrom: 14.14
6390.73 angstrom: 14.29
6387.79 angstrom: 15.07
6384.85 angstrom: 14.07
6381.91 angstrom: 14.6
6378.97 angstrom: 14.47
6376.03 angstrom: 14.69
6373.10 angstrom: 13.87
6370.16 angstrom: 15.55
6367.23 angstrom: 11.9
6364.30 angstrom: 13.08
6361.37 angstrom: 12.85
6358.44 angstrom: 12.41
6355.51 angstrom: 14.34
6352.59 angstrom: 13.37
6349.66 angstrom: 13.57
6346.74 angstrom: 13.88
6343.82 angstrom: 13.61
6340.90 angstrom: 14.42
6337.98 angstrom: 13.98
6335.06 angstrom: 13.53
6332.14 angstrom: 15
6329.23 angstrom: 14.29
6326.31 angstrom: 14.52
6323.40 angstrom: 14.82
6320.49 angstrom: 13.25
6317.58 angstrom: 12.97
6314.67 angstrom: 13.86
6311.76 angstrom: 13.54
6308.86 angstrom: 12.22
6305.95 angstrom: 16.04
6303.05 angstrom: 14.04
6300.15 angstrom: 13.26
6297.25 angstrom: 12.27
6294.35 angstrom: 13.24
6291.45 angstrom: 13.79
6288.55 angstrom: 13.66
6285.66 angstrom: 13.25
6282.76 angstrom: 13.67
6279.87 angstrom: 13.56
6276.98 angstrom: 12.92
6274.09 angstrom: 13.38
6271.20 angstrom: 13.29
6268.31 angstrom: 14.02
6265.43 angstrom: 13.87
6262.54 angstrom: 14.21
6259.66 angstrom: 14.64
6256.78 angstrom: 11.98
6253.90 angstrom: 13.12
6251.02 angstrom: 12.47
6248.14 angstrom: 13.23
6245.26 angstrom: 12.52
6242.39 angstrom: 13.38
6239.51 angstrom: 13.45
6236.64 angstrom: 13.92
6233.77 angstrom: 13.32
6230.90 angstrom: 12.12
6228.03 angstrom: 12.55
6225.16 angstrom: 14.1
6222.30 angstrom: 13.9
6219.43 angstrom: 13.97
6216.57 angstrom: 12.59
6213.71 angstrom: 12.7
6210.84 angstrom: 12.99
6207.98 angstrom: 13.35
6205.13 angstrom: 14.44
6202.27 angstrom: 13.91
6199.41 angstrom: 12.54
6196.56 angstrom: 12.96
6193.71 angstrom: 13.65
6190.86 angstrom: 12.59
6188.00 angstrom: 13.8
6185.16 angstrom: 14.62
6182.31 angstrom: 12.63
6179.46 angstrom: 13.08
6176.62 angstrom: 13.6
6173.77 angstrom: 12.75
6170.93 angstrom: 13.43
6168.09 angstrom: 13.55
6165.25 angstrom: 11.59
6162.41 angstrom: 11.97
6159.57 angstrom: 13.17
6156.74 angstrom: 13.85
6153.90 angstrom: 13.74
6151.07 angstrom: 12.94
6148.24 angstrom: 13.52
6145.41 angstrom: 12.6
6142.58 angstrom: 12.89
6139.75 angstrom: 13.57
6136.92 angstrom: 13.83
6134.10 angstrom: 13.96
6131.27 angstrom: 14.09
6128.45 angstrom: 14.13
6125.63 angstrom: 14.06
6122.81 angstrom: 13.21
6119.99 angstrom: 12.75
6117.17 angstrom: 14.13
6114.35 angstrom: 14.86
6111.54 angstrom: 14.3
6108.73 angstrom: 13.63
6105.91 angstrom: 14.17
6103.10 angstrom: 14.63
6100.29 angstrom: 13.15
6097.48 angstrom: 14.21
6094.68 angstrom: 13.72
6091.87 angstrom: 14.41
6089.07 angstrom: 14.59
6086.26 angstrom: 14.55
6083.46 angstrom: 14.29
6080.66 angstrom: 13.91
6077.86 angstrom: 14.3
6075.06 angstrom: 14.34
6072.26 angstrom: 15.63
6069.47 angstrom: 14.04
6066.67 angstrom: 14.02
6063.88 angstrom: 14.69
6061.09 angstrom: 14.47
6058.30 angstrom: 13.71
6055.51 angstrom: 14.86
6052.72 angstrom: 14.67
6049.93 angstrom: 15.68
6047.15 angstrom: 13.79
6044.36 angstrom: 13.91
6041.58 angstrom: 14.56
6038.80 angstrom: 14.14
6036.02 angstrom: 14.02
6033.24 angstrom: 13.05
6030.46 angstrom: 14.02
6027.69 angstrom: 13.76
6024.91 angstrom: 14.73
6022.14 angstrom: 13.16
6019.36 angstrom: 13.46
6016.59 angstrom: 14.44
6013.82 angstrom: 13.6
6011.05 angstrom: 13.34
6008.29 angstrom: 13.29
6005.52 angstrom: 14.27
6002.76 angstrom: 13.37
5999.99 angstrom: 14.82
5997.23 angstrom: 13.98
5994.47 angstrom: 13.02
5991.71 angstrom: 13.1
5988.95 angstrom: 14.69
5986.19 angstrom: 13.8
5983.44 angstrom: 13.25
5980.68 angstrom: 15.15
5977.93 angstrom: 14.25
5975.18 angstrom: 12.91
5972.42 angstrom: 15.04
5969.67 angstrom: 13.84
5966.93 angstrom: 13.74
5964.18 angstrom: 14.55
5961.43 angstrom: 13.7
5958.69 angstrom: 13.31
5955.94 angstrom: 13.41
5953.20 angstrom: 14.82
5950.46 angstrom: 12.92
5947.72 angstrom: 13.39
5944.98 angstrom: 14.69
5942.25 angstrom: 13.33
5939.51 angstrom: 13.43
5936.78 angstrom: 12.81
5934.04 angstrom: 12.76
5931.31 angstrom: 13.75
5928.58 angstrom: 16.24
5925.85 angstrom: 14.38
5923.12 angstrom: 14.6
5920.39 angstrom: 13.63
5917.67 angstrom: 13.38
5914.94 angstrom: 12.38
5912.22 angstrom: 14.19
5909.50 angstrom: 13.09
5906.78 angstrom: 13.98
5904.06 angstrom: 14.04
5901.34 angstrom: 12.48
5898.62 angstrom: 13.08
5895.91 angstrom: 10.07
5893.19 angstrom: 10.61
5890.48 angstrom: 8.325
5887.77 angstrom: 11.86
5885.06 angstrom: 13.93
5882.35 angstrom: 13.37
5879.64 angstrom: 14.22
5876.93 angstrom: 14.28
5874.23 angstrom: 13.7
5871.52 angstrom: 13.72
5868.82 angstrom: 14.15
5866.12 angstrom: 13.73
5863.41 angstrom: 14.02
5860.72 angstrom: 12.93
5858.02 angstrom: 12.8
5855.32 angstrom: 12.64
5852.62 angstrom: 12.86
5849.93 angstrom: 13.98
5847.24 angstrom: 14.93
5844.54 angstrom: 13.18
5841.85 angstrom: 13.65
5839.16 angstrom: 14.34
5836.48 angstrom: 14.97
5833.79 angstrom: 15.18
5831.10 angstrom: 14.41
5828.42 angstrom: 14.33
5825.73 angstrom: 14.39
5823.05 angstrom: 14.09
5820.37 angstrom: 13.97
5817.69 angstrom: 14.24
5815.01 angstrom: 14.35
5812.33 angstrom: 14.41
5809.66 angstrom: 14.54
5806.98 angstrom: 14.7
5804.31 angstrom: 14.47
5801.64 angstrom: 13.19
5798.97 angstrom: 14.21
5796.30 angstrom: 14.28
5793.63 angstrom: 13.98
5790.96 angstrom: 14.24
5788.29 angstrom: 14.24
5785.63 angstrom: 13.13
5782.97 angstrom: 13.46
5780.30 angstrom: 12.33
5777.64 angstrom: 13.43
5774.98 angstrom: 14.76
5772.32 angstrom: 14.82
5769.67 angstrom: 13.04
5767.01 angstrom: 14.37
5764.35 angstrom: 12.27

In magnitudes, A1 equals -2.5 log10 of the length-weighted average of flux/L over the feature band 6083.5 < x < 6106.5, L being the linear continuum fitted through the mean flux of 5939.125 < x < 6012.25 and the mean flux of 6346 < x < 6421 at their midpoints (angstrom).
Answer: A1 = -0.03 mag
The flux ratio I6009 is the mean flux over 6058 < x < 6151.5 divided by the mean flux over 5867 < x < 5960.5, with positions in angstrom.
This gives 1.05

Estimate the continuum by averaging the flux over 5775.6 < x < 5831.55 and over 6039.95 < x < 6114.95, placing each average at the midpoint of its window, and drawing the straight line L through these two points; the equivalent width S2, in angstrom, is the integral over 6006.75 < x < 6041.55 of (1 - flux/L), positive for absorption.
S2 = 1.19 angstrom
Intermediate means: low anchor 14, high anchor 14.3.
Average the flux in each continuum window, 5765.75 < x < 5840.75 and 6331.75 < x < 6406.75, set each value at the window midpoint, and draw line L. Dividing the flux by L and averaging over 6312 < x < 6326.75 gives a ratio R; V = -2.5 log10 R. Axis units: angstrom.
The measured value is 0.009 mag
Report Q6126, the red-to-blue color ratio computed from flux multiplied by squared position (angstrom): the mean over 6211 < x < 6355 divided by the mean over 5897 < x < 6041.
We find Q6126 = 1.1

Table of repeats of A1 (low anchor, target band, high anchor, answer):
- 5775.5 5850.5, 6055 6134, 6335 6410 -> -0.014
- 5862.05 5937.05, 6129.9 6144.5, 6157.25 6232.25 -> -0.035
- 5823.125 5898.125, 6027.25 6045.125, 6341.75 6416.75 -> -0.032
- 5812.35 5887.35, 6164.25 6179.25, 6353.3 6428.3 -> 0.072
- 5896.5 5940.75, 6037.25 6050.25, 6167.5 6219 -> -0.067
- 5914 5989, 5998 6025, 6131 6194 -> -0.010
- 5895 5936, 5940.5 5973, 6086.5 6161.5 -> -0.025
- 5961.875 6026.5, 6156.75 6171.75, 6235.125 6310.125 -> 0.066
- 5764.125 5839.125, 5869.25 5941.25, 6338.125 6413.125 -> 0.070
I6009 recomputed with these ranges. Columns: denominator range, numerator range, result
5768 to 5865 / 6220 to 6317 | 0.96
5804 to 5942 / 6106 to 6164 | 1.00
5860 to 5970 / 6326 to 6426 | 1.04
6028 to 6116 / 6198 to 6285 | 0.93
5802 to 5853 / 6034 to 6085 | 1.01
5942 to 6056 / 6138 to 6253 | 0.95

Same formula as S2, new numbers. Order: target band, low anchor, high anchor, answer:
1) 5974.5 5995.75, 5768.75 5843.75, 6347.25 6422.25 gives 0.4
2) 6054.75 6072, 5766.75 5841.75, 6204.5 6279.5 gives -0.9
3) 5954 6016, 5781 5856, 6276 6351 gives 0.5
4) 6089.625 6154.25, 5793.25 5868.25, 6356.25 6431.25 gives 1.0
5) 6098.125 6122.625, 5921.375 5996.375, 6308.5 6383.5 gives -0.1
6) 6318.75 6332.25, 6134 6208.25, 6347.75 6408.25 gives -0.6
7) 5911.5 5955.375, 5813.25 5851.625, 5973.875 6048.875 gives 0.8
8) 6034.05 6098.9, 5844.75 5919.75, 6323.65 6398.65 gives -4.5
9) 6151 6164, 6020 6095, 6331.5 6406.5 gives 0.9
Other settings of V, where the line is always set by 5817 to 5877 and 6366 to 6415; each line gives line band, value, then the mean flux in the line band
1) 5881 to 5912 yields 0.13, 12.3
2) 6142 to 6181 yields 0.08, 13.1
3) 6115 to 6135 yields 0.02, 13.8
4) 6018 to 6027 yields 0.02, 13.8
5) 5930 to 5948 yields 0.04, 13.5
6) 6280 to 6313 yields 0.04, 13.5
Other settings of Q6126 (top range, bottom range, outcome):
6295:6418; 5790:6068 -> 1.15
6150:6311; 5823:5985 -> 1.09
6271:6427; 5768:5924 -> 1.20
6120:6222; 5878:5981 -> 1.08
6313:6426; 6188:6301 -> 1.09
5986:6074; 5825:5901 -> 1.12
